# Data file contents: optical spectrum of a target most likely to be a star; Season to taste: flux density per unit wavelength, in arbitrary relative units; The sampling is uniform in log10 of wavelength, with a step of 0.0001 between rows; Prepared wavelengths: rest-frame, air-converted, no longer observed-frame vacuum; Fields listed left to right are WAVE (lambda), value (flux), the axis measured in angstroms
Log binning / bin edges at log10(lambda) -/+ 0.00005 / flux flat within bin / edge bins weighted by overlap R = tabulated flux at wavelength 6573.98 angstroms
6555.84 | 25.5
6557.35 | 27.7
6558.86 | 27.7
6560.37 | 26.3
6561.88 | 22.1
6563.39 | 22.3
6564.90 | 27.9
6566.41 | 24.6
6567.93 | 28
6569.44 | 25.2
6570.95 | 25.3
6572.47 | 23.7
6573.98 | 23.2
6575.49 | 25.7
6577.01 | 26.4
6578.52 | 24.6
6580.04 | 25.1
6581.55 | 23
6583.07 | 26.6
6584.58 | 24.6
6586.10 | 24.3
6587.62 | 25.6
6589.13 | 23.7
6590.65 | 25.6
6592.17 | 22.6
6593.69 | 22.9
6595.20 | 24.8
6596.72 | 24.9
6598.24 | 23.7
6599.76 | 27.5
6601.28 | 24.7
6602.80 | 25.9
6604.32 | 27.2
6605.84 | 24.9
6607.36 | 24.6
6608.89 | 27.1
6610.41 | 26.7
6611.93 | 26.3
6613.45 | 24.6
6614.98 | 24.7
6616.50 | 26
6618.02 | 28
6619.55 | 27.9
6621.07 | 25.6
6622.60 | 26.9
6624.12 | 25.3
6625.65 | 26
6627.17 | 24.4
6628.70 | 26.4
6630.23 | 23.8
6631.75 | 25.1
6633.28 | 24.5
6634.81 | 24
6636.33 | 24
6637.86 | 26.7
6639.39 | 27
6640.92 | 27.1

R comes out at 23.2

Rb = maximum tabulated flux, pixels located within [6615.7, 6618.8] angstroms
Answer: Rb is 28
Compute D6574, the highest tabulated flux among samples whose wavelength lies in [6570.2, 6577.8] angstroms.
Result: 26.4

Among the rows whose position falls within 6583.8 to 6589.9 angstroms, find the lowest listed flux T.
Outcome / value 23.7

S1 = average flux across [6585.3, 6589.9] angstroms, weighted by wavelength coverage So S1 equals 24.5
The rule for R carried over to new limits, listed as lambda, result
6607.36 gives 24.6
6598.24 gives 23.7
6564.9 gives 27.9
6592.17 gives 22.6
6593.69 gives 22.9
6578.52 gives 24.6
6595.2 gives 24.8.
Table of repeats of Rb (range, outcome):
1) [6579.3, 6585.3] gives 26.6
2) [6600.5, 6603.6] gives 25.9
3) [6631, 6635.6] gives 25.1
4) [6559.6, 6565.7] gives 27.9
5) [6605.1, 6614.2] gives 27.1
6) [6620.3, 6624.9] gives 26.9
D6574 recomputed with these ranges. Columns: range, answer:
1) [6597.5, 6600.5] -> 27.5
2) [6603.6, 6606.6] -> 27.2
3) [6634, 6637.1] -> 24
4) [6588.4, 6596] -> 25.6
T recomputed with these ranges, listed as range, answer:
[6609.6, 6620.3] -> 24.6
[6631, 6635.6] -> 24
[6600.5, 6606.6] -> 24.7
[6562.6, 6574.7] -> 22.3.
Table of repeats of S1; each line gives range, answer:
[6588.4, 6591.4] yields 24.6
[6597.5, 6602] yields 25.3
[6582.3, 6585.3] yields 25.6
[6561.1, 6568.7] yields 25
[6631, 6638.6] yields 24.9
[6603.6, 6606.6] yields 26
